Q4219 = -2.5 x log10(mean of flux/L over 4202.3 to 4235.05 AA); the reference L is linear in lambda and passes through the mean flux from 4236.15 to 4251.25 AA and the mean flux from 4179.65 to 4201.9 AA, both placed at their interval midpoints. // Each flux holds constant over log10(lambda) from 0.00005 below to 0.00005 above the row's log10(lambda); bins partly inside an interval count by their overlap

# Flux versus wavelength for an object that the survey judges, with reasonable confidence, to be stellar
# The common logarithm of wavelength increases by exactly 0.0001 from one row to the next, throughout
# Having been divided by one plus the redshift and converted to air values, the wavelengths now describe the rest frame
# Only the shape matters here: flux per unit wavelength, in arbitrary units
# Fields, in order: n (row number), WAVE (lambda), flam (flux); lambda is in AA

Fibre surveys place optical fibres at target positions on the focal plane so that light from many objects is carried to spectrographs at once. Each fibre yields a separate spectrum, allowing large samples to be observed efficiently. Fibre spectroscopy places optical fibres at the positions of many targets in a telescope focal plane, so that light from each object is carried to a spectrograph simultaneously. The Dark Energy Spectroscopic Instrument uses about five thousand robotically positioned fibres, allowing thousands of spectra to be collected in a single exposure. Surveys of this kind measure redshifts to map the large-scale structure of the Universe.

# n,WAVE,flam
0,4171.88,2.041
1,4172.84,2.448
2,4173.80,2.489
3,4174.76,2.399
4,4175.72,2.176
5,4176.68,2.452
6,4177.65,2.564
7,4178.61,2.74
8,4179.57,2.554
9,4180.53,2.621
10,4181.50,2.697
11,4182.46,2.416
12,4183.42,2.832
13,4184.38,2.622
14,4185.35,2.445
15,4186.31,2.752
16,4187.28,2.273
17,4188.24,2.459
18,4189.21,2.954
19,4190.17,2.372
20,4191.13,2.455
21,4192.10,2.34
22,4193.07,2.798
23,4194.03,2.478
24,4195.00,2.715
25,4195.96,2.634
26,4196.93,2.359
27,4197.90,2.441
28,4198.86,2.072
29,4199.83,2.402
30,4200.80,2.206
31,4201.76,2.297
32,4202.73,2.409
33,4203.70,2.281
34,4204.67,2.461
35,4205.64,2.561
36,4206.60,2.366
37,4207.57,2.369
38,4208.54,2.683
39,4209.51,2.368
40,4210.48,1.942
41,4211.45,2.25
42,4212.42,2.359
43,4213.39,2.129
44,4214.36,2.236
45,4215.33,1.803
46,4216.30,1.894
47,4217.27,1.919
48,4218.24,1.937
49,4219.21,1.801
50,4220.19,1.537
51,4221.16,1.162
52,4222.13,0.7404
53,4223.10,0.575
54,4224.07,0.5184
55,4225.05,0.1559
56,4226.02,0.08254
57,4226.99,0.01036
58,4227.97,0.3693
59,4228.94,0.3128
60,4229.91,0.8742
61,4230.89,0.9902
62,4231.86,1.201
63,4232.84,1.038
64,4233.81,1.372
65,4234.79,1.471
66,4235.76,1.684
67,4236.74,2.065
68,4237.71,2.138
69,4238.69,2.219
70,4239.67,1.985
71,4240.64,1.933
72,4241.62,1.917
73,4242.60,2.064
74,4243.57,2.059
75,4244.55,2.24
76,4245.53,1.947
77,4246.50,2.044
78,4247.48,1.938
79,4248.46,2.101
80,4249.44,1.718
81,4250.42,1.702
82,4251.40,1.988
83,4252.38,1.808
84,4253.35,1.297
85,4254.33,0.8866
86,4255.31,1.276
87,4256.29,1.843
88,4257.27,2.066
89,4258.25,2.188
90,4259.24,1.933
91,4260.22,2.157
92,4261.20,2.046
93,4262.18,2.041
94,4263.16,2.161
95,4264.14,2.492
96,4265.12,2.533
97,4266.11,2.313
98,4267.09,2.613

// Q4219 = 0.43 mag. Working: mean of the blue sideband 2.51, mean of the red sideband 2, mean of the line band 1.53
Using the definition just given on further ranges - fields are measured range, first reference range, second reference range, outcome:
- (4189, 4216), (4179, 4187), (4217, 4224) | -0.23 mag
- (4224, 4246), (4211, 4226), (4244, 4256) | 0.22 mag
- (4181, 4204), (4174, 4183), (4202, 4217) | -0.04 mag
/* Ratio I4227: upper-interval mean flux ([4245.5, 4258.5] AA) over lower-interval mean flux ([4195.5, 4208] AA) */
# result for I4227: 0.74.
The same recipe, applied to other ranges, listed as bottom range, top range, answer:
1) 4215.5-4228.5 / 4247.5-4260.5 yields 1.78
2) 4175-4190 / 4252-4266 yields 0.75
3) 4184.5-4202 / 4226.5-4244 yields 0.58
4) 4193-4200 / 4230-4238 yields 0.59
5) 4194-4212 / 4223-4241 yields 0.47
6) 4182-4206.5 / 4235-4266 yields 0.79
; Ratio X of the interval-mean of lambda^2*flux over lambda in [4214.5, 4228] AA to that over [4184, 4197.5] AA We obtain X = 0.43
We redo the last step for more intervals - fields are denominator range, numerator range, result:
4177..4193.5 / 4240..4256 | 0.72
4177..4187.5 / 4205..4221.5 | 0.82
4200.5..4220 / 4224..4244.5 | 0.60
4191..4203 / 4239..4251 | 0.83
